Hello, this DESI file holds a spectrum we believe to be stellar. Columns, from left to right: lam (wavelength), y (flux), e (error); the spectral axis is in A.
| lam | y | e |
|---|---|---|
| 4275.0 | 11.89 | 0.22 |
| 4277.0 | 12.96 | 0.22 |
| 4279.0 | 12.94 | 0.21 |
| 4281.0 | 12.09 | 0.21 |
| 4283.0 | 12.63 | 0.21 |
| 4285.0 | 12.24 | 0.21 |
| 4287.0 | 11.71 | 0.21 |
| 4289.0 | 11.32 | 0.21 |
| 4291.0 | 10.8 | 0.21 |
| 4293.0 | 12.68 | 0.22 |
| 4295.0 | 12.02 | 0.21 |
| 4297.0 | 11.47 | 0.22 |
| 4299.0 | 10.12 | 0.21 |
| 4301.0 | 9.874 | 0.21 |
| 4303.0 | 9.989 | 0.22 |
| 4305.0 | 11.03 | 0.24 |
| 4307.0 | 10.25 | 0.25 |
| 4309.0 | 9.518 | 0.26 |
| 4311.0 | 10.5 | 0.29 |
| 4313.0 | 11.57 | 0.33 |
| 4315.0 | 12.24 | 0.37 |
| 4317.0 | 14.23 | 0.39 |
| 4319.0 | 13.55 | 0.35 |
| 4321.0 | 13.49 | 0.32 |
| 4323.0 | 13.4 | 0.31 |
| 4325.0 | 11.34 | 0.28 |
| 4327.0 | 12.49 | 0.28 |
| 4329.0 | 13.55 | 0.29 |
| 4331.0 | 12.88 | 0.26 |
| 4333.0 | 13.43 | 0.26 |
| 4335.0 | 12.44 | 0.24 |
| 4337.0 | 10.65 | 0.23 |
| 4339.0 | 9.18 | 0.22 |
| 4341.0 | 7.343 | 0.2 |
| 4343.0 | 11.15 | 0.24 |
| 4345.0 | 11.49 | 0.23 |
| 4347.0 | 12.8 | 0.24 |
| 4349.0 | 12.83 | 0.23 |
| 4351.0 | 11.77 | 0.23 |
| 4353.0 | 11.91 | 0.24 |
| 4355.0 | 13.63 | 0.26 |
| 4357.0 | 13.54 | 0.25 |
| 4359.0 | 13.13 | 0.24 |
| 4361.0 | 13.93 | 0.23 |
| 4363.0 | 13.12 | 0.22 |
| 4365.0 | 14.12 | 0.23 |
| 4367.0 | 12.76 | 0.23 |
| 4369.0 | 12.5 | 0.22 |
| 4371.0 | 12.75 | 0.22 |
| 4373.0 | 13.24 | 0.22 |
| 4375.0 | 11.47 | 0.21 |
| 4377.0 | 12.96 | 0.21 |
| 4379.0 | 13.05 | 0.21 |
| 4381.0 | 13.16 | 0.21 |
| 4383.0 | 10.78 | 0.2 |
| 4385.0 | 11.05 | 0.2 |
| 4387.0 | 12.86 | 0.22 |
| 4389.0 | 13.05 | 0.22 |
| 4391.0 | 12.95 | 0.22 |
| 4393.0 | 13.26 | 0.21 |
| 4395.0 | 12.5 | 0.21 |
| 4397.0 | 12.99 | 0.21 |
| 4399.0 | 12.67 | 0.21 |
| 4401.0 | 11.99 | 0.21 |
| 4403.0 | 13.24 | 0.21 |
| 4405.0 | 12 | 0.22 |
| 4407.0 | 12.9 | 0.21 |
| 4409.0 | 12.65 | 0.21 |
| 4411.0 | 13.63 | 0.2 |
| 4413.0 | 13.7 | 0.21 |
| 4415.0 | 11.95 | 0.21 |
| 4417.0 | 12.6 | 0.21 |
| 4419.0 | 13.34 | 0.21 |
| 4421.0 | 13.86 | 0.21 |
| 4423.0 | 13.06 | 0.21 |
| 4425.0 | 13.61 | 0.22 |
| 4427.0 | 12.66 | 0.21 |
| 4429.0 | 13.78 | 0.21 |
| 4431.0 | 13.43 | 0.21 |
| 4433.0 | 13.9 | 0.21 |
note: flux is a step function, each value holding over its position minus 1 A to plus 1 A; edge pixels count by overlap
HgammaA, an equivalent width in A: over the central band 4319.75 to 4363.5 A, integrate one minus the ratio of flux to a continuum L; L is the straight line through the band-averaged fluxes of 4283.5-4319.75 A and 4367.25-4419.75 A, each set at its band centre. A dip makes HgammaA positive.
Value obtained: -1.1 A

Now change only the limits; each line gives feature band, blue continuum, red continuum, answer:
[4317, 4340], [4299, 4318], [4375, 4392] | -2.3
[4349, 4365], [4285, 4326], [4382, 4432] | -1.1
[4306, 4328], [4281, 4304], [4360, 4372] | -0.1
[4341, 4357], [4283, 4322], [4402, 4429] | 0.2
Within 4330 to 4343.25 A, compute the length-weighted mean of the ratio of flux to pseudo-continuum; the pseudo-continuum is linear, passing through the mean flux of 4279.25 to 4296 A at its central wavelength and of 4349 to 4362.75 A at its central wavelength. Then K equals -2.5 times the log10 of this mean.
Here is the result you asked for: 0.16 mag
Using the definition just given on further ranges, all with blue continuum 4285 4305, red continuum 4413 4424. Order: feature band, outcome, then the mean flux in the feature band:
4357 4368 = -0.11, 13.4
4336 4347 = 0.16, 10.2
